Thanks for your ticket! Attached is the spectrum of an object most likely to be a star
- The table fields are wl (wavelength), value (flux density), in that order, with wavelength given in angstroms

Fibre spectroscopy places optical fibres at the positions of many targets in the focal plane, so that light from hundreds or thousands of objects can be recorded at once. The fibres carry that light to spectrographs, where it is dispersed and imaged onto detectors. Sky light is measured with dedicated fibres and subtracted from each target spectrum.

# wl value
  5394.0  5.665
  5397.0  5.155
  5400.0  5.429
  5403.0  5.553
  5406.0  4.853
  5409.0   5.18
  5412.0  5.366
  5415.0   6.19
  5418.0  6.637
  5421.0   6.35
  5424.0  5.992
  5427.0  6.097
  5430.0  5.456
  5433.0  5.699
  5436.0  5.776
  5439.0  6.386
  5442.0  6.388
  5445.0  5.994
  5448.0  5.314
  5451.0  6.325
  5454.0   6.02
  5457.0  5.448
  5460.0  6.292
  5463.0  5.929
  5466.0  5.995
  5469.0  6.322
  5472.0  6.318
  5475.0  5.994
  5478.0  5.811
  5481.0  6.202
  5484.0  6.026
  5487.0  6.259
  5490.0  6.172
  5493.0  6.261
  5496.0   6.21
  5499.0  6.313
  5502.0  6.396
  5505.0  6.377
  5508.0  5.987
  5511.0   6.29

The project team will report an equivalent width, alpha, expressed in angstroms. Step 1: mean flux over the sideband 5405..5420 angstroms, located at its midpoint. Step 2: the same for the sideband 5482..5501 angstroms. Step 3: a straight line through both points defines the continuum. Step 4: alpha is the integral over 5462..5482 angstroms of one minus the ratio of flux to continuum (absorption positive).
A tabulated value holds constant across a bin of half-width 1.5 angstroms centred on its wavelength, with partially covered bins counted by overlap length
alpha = 0.0 angstroms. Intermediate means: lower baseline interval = 5.7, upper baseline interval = 6.21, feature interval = 6.08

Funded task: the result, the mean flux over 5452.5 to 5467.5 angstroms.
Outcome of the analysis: 5.94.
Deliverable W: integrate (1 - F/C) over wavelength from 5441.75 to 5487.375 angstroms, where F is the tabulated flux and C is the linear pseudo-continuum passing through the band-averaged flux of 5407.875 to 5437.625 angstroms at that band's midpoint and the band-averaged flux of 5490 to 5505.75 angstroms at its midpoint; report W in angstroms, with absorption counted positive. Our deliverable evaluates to 0.7 angstroms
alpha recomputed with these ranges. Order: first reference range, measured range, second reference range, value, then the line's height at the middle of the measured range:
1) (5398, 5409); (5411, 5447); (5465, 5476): -2.72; 5.61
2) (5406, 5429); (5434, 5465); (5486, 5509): 0.26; 6.03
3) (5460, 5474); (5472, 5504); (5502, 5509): 0.14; 6.2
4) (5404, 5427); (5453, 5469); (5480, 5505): 0.25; 6.06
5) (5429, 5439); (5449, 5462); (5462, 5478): -0.07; 5.96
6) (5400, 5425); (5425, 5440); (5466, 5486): -0.03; 5.86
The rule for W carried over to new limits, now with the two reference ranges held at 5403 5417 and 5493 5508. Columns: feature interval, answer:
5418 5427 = -1.1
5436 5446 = -0.8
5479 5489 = 0.0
